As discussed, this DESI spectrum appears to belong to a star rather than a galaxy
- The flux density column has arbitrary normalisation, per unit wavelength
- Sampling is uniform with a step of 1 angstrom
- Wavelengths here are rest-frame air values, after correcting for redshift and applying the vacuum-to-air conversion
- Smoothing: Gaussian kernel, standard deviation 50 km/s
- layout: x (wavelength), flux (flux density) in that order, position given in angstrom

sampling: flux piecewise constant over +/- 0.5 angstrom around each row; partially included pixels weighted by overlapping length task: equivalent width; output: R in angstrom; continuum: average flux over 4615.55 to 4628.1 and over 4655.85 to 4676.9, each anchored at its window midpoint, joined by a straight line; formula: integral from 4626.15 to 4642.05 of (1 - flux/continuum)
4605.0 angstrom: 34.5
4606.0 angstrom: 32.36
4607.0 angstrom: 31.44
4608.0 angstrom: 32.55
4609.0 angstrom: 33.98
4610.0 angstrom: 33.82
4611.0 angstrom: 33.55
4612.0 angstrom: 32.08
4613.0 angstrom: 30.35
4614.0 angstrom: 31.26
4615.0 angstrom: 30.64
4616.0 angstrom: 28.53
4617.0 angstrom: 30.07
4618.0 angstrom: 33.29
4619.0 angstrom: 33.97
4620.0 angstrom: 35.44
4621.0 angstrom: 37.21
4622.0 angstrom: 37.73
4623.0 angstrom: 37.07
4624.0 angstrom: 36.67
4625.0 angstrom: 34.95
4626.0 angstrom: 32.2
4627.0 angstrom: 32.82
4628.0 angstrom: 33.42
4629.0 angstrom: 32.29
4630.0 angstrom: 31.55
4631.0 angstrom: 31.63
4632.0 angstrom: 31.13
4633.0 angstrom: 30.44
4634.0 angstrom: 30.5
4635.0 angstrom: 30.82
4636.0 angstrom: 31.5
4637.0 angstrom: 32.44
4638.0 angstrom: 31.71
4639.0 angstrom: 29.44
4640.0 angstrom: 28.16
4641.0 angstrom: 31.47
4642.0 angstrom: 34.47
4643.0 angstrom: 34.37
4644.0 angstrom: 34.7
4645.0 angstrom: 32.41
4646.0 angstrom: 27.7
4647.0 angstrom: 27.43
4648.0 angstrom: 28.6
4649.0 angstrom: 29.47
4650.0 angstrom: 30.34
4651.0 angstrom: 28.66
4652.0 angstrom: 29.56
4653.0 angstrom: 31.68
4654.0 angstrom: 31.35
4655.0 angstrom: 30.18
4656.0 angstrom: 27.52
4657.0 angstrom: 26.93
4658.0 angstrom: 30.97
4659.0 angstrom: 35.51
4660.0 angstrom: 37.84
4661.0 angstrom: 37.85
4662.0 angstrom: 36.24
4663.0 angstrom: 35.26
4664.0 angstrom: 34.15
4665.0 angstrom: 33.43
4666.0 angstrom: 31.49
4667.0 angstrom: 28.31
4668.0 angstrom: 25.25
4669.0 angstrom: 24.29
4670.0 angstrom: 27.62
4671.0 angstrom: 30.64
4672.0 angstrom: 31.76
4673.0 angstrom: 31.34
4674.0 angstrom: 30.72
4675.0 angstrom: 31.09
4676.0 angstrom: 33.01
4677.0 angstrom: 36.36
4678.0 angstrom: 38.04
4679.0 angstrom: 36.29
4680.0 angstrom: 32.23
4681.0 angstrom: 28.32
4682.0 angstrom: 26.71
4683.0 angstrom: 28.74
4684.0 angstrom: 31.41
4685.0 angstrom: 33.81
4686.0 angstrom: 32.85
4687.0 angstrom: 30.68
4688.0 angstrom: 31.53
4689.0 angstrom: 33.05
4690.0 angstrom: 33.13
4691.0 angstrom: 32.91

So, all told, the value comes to 1.0 angstrom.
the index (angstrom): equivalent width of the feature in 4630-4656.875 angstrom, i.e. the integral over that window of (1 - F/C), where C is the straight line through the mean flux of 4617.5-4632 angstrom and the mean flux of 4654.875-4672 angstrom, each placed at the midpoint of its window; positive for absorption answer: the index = 1.8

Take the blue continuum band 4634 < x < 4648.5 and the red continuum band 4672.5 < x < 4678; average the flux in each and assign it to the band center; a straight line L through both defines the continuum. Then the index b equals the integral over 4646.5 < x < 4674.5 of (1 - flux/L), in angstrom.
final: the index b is 1.1 angstrom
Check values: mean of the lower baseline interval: 31.1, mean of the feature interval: 30.9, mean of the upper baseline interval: 33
